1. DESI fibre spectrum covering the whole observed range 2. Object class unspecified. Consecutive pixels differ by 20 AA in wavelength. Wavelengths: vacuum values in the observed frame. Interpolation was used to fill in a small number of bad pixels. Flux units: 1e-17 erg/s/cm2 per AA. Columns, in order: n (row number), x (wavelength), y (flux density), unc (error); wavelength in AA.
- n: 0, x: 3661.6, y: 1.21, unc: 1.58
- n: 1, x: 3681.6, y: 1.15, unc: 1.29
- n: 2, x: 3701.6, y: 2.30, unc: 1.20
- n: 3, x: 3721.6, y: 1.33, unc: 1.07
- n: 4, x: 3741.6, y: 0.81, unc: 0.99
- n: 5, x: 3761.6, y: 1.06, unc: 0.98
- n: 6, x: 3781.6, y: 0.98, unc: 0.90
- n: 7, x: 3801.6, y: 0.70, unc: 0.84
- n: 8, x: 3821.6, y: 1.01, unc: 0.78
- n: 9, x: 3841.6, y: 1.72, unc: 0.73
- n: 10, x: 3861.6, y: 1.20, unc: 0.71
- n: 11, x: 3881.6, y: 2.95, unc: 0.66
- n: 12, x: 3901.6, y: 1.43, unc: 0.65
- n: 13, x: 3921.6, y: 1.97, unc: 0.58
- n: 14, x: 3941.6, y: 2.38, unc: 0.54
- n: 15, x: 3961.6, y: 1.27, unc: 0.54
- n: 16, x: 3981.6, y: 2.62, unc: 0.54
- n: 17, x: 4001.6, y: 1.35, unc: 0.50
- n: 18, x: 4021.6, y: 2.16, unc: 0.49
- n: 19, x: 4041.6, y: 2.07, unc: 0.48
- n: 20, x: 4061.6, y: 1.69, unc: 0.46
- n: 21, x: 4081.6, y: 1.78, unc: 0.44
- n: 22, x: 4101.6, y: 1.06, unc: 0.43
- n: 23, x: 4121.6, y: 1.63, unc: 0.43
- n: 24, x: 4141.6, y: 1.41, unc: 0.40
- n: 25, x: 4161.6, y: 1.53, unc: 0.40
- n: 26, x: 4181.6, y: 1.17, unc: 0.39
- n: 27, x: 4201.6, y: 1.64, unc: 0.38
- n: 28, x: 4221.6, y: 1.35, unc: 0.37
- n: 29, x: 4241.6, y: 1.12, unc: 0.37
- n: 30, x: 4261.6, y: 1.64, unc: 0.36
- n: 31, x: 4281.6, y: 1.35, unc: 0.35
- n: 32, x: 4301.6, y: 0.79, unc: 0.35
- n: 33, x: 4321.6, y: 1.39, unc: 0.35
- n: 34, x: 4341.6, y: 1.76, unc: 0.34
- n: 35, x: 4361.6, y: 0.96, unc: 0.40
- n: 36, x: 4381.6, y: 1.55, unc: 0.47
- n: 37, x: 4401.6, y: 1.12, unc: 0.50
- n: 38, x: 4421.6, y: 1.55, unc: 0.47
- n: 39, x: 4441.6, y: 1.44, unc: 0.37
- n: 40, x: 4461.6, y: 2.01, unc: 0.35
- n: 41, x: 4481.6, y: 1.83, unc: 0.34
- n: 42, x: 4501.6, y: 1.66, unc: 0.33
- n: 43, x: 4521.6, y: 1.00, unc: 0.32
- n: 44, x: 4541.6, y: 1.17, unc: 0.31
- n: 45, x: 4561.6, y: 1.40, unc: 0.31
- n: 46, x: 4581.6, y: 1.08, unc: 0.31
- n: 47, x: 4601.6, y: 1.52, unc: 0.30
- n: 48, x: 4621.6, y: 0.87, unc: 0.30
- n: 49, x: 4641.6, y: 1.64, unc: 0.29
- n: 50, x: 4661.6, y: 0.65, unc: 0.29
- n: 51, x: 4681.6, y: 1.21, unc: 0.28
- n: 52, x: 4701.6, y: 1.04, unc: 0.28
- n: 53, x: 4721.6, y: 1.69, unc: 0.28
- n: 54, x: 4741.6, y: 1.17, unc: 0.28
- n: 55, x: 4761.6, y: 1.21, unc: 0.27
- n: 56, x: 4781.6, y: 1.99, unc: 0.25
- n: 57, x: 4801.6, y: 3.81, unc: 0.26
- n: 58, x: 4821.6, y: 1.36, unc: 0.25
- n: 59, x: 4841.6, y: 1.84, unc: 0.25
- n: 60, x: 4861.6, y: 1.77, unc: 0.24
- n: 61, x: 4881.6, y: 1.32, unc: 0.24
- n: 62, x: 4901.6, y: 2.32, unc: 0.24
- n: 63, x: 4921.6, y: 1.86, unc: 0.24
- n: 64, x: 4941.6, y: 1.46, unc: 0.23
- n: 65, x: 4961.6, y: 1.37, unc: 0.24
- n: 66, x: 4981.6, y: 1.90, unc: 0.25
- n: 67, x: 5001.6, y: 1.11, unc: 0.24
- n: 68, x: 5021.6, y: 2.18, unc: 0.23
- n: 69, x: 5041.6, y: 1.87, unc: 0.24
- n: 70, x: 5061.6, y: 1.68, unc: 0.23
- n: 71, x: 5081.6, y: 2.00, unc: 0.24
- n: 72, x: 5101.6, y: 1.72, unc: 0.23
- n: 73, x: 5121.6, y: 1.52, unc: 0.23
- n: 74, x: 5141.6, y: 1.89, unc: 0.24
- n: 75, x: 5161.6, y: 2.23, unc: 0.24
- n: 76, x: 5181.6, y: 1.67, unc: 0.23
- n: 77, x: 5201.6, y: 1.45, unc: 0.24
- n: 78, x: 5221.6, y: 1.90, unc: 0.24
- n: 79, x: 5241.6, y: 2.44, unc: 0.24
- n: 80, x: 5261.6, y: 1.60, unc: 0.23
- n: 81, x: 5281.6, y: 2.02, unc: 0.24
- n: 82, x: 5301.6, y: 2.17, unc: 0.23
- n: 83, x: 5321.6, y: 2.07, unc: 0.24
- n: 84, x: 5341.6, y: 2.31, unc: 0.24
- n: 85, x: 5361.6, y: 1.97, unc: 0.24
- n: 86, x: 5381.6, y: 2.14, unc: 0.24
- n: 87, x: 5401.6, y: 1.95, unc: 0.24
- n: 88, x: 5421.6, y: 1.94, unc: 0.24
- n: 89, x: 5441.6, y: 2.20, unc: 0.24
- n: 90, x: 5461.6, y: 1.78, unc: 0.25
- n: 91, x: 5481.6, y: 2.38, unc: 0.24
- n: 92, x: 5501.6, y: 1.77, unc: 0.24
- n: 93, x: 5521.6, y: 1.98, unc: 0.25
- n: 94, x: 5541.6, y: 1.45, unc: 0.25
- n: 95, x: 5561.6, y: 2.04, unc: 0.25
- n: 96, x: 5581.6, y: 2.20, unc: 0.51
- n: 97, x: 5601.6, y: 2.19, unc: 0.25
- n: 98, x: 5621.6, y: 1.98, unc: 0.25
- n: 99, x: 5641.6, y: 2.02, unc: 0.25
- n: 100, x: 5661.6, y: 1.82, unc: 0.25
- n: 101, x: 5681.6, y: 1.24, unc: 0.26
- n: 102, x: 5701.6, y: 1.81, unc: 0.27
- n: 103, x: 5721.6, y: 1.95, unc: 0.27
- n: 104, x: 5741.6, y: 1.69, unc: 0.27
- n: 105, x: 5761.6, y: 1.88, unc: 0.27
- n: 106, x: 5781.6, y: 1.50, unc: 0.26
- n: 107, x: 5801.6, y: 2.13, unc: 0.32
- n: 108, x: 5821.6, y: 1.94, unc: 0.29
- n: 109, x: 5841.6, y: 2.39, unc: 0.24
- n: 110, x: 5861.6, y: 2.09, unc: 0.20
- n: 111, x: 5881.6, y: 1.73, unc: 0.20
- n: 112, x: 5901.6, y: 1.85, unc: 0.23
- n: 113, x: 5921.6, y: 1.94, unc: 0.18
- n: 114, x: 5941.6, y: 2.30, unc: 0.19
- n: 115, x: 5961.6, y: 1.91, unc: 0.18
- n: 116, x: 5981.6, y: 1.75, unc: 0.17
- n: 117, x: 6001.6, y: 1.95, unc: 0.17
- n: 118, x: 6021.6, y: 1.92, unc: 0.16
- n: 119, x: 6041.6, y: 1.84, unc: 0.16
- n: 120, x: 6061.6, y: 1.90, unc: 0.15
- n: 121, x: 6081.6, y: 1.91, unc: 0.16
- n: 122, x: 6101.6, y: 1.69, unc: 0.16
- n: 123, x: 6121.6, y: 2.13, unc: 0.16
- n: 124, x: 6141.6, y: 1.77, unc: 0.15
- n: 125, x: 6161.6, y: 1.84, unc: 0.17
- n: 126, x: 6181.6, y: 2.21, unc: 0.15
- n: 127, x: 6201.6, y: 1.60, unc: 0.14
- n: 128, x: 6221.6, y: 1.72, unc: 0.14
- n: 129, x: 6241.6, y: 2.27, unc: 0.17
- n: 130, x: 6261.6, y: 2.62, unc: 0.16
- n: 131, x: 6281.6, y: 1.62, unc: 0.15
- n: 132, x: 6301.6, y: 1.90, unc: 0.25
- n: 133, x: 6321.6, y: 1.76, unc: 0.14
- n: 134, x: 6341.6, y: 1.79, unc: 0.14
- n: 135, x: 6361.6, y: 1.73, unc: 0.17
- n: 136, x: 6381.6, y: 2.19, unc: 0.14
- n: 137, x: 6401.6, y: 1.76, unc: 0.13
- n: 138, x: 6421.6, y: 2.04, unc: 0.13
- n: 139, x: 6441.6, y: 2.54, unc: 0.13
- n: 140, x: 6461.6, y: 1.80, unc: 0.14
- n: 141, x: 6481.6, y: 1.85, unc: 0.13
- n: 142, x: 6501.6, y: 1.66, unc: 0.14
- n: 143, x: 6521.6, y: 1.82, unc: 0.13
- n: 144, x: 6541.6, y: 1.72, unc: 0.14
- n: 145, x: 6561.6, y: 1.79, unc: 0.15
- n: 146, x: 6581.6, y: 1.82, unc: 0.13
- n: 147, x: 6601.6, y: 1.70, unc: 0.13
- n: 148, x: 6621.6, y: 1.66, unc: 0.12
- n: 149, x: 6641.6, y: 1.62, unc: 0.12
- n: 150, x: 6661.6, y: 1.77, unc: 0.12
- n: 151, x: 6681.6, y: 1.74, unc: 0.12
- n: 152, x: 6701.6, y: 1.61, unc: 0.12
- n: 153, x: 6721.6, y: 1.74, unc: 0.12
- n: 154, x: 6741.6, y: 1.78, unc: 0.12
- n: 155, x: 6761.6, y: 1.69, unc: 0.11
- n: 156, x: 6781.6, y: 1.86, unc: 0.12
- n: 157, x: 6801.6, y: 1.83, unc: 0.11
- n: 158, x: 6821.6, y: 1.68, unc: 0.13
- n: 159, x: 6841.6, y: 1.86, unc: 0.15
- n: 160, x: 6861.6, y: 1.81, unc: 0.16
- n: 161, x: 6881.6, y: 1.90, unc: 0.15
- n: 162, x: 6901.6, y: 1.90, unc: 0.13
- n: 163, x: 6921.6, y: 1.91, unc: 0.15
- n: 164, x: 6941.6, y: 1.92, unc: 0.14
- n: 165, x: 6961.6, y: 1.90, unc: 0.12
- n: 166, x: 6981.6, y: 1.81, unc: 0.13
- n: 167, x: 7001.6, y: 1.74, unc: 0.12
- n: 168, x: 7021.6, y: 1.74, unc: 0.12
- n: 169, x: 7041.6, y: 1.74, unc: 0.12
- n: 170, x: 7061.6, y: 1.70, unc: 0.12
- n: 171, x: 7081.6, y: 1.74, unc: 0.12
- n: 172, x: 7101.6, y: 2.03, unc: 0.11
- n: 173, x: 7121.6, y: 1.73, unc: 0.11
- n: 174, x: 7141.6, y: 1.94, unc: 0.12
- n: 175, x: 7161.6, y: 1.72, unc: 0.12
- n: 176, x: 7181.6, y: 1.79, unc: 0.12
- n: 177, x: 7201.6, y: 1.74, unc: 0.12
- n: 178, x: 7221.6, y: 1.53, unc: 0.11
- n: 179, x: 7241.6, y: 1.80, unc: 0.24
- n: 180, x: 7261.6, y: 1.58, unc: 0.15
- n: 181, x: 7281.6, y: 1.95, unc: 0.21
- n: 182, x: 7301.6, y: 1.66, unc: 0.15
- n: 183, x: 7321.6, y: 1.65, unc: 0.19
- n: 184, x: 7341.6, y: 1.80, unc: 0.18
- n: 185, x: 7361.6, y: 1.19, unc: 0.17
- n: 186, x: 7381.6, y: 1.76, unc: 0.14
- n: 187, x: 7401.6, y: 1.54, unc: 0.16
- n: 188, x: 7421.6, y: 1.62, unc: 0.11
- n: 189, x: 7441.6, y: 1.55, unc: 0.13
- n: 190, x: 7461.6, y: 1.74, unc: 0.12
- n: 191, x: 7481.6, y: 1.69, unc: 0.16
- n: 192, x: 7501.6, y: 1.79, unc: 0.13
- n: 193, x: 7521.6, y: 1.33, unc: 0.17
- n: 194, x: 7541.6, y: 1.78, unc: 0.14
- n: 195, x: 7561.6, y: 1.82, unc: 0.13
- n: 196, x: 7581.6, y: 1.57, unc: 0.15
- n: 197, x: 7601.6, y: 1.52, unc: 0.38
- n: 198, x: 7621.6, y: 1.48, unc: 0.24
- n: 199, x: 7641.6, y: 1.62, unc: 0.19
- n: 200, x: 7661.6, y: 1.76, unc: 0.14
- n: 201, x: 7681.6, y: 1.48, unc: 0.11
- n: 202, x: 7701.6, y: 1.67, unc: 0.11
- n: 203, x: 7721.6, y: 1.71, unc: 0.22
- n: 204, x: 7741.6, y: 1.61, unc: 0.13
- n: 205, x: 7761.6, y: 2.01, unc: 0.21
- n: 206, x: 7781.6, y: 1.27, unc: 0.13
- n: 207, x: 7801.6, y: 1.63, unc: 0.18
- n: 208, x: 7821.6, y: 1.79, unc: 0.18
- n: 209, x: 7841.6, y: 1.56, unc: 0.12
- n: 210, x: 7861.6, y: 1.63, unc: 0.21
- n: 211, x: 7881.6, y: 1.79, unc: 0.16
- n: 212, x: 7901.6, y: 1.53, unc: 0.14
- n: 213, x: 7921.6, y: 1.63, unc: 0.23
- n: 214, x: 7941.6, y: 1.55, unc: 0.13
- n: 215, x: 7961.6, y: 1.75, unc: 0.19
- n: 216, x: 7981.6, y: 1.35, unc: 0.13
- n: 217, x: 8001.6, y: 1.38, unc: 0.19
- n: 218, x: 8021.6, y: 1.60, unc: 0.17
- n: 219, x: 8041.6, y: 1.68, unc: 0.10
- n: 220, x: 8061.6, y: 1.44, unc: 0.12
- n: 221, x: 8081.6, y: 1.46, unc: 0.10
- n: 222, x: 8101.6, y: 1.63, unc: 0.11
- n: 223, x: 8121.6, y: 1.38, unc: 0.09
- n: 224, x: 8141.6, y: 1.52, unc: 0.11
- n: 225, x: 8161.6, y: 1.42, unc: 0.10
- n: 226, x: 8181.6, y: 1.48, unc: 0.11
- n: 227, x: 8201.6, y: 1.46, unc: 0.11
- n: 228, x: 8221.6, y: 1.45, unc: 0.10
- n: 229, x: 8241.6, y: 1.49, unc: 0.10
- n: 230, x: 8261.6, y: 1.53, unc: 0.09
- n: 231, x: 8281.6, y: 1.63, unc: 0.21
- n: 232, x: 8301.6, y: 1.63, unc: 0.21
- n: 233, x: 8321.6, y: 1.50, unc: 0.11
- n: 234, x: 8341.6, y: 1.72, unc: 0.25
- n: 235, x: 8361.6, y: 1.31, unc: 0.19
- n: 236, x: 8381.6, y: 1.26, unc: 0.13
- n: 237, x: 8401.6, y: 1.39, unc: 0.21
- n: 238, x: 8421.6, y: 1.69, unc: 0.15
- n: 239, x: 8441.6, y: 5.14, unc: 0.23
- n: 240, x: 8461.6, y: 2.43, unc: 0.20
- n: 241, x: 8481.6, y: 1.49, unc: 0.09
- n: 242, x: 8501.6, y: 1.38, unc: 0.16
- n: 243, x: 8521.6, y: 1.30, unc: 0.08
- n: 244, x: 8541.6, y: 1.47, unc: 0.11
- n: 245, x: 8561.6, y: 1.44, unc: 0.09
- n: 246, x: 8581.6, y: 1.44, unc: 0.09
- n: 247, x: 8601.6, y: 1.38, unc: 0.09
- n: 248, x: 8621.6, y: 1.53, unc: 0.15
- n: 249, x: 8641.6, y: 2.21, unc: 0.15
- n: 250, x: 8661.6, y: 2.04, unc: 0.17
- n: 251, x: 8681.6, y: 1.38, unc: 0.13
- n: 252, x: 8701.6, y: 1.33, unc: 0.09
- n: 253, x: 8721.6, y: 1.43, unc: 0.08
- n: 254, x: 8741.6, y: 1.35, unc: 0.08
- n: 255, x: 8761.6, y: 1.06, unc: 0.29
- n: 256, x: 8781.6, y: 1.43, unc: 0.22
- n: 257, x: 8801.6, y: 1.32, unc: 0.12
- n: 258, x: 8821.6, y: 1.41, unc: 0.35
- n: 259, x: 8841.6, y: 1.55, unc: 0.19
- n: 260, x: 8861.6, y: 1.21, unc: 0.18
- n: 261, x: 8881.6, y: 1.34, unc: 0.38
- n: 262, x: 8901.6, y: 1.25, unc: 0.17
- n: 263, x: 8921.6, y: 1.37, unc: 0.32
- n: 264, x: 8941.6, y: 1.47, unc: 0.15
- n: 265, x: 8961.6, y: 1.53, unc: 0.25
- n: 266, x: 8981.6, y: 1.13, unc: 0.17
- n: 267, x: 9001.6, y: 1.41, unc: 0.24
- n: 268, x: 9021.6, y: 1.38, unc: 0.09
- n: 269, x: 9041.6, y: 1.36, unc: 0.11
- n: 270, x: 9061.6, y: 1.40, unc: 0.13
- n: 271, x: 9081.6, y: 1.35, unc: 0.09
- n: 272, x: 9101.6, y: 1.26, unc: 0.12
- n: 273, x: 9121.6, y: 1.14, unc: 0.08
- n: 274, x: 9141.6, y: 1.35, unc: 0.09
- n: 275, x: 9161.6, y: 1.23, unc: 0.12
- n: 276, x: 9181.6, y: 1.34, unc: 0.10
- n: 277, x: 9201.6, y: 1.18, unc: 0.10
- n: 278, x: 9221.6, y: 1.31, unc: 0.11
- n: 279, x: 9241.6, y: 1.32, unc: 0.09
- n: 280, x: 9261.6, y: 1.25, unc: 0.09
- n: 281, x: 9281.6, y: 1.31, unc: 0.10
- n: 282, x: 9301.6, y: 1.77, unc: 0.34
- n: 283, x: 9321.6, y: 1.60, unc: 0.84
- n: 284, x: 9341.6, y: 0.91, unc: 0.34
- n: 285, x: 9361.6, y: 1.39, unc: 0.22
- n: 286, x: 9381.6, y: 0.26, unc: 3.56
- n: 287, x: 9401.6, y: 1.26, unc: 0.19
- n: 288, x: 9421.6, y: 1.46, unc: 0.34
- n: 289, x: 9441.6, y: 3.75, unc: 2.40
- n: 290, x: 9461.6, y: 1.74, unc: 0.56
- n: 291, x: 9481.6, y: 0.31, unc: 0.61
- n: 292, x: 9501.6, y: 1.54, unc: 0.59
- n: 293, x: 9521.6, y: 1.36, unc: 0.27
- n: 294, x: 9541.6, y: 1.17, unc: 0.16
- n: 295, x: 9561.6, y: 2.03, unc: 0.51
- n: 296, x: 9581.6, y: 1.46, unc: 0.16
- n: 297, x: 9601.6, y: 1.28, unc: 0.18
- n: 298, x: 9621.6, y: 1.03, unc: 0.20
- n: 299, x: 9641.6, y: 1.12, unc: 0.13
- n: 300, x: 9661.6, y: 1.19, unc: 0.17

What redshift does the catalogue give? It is 0.29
